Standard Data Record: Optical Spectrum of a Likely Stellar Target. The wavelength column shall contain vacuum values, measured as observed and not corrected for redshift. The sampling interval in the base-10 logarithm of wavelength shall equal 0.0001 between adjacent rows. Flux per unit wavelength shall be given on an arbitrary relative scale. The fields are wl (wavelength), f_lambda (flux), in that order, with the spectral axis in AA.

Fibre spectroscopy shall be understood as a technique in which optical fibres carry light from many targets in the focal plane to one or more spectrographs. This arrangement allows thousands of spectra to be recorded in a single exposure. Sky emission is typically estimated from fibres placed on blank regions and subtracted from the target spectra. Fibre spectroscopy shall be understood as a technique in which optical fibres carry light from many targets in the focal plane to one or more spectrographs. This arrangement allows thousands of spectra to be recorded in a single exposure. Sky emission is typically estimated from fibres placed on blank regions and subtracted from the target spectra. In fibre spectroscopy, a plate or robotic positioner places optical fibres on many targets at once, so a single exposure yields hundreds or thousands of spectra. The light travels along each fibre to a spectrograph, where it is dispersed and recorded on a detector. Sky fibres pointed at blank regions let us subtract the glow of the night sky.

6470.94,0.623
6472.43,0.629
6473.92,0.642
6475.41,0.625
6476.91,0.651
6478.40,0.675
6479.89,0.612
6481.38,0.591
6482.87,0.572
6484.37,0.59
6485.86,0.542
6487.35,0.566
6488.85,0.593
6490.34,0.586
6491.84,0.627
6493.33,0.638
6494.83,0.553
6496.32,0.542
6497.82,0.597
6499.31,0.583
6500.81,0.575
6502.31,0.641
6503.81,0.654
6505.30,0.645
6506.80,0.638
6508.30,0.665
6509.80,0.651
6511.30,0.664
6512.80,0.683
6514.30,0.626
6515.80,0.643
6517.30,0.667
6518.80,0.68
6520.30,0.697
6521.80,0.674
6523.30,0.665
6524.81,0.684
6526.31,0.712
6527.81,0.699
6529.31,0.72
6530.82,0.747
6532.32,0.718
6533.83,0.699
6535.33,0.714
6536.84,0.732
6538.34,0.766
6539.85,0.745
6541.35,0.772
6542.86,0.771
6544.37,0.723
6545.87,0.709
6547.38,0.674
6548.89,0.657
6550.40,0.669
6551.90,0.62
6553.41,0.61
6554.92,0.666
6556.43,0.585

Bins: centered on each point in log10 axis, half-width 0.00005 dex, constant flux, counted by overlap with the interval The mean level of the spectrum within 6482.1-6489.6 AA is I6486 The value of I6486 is 0.573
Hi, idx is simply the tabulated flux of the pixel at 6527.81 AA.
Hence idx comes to 0.699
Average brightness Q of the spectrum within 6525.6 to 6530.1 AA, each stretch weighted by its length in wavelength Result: 0.711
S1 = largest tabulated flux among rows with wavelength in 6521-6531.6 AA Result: 0.747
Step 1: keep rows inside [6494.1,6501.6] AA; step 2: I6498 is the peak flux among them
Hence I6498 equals 0.597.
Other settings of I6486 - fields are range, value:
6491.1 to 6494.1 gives 0.632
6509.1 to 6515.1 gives 0.656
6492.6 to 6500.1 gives 0.582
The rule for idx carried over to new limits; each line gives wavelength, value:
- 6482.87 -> 0.572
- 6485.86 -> 0.542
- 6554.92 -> 0.666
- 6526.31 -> 0.712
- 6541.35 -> 0.772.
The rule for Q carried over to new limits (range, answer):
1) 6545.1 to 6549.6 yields 0.681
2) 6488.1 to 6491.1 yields 0.589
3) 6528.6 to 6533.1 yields 0.727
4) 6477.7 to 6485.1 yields 0.608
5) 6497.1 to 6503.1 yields 0.599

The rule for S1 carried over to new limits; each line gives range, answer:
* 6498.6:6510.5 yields 0.665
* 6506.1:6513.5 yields 0.683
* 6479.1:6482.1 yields 0.612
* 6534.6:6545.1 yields 0.772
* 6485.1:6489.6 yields 0.593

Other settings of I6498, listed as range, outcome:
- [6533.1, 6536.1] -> 0.714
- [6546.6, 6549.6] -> 0.674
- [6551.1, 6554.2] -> 0.62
